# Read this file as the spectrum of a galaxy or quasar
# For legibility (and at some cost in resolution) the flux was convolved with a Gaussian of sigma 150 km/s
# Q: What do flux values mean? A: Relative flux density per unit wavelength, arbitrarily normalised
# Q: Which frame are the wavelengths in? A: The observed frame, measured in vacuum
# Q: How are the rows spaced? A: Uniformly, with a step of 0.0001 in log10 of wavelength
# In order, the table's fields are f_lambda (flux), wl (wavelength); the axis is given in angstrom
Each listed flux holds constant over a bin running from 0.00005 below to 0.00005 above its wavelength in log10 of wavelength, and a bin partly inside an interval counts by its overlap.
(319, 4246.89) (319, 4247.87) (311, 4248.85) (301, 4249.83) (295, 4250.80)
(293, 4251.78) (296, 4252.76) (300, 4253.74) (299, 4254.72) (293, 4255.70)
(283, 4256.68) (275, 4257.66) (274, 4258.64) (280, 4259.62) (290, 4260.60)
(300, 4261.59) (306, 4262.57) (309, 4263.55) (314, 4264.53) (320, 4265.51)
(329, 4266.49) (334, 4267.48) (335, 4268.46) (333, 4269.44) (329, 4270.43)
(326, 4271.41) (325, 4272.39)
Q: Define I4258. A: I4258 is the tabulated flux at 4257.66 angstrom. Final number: 275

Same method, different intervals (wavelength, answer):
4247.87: 319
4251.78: 293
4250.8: 295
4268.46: 335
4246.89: 319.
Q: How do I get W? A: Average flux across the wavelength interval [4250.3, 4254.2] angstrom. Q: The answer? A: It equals 296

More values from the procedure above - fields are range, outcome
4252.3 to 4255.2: 298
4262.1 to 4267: 316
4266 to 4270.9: 332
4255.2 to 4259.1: 281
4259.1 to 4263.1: 294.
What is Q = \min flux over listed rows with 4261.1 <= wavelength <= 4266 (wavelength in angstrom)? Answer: 300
